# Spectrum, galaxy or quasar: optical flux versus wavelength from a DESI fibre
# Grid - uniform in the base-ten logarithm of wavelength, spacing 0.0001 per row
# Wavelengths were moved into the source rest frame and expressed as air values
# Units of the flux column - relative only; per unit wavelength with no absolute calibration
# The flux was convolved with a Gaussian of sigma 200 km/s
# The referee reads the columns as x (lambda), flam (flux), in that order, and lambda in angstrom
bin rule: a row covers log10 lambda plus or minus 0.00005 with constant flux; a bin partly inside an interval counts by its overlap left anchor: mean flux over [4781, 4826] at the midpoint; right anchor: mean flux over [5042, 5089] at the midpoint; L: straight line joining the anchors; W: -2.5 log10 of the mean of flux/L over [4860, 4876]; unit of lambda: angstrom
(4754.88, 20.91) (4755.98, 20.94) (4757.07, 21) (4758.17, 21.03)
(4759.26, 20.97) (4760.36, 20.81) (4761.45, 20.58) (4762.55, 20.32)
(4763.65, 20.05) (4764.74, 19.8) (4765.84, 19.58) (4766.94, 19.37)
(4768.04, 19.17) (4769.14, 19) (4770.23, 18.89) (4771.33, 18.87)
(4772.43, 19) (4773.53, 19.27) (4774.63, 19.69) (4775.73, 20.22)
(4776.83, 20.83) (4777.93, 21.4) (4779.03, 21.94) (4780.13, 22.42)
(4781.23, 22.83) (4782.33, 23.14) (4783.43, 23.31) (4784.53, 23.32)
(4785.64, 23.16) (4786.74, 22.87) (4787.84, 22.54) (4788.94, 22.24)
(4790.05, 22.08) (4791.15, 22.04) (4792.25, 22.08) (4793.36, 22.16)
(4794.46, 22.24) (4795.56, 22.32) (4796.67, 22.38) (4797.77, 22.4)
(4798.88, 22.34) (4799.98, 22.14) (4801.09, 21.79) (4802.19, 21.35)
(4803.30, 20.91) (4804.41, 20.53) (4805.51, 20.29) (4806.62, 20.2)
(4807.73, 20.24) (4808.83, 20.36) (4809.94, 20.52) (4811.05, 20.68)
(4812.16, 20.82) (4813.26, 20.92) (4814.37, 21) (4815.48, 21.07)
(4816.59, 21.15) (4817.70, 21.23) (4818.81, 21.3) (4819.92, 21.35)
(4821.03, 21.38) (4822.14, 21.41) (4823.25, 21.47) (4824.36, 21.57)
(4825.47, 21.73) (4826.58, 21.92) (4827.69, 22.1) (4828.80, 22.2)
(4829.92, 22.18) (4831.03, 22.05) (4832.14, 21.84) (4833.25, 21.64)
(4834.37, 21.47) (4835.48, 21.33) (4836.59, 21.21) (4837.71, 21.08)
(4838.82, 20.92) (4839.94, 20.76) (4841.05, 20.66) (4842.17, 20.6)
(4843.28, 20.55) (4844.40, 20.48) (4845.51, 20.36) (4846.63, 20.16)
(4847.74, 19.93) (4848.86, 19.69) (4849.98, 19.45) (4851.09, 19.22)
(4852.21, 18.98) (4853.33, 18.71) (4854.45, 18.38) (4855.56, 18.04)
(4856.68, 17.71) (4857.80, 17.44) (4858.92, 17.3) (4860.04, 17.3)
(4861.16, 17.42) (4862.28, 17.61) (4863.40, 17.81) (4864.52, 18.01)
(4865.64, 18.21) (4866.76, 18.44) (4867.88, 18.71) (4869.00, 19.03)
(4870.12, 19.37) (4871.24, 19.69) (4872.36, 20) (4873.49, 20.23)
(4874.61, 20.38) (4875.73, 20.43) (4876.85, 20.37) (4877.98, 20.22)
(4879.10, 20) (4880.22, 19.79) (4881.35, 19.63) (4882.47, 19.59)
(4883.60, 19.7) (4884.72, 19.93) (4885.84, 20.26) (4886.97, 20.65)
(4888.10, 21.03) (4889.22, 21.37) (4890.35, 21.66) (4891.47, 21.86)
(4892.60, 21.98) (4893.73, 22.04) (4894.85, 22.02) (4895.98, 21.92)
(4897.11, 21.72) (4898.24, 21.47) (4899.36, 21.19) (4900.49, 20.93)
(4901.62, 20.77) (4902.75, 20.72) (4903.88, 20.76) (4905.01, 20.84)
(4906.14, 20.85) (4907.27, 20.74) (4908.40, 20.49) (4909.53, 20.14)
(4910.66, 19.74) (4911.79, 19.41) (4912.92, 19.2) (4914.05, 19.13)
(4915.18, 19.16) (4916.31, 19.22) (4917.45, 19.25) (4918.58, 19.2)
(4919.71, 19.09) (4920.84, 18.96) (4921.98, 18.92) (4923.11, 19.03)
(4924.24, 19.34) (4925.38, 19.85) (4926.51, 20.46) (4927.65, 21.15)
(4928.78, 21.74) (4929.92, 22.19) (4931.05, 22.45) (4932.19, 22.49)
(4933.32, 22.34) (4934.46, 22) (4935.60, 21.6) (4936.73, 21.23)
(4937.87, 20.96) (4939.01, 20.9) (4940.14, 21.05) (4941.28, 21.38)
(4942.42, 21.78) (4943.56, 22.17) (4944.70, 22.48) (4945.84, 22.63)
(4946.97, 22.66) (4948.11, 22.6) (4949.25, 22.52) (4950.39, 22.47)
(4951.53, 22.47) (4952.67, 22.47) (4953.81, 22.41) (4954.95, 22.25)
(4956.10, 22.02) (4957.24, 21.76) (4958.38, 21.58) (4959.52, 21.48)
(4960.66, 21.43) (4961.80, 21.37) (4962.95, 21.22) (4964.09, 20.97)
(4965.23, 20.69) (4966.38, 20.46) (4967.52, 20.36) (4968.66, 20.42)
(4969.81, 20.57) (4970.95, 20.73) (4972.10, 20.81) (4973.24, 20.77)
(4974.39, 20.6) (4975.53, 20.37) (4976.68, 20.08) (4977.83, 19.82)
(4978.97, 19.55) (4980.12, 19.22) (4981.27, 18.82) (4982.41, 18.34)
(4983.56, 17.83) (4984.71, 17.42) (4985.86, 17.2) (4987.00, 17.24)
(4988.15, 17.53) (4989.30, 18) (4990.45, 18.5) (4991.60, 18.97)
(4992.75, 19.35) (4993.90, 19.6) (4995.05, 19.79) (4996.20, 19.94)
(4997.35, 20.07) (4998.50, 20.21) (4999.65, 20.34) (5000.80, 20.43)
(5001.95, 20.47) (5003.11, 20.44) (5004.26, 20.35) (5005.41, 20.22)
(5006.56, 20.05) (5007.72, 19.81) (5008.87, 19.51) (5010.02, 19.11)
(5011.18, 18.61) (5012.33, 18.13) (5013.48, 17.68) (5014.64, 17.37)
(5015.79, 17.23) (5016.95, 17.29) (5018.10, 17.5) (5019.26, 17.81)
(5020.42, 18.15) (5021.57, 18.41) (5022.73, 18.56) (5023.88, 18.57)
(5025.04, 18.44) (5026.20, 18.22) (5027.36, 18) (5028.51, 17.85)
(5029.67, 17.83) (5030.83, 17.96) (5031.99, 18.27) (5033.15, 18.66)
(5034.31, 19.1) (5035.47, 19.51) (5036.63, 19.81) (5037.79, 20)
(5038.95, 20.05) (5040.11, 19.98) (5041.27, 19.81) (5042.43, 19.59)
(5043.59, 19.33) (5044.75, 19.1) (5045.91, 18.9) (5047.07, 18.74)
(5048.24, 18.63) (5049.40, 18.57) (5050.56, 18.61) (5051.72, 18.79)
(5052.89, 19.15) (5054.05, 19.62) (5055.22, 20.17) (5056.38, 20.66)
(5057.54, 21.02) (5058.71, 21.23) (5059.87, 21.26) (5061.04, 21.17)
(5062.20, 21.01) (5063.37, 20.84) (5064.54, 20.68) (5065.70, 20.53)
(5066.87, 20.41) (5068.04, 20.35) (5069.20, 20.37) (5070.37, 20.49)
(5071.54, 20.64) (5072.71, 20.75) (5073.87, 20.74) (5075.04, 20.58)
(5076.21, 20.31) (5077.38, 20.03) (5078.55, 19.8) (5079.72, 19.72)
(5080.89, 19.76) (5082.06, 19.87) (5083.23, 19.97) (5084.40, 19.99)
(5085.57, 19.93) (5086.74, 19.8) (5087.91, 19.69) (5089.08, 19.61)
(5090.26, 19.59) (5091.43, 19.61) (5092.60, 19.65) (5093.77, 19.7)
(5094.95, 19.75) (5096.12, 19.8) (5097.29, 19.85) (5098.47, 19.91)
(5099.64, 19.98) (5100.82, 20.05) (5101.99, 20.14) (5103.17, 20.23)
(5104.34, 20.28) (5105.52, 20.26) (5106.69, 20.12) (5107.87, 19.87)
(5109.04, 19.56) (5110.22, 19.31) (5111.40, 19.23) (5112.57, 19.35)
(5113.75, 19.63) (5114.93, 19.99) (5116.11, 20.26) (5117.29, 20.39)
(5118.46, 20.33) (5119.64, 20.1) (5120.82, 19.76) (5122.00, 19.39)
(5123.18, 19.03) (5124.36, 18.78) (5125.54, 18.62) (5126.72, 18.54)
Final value 0.13 mag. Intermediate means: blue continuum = 21.7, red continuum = 20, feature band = 18.9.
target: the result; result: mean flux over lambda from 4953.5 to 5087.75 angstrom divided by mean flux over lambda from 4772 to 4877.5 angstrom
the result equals 0.95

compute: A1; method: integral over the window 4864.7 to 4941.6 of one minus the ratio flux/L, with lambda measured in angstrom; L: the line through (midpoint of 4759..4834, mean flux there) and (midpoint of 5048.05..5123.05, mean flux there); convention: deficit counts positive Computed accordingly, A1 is 1.3 angstrom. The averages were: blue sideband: 21.3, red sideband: 20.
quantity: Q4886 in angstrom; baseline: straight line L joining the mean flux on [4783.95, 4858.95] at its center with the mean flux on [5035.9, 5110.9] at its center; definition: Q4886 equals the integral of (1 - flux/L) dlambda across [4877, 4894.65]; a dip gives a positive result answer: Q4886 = 0.1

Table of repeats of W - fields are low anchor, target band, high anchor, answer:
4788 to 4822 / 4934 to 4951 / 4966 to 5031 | -0.11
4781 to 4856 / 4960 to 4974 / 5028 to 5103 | -0.02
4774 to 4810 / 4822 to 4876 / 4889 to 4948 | 0.08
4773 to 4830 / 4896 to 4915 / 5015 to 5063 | 0.00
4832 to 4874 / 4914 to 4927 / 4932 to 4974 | 0.09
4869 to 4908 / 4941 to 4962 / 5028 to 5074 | -0.09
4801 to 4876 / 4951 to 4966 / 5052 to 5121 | -0.08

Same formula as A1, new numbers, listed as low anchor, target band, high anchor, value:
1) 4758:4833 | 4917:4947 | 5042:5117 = -0.5 angstrom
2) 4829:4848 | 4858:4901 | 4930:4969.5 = 2.7 angstrom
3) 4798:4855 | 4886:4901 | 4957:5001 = -0.8 angstrom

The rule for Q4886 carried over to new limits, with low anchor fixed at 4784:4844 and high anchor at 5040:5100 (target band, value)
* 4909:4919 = 0.7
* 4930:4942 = -0.5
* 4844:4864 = 2.5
